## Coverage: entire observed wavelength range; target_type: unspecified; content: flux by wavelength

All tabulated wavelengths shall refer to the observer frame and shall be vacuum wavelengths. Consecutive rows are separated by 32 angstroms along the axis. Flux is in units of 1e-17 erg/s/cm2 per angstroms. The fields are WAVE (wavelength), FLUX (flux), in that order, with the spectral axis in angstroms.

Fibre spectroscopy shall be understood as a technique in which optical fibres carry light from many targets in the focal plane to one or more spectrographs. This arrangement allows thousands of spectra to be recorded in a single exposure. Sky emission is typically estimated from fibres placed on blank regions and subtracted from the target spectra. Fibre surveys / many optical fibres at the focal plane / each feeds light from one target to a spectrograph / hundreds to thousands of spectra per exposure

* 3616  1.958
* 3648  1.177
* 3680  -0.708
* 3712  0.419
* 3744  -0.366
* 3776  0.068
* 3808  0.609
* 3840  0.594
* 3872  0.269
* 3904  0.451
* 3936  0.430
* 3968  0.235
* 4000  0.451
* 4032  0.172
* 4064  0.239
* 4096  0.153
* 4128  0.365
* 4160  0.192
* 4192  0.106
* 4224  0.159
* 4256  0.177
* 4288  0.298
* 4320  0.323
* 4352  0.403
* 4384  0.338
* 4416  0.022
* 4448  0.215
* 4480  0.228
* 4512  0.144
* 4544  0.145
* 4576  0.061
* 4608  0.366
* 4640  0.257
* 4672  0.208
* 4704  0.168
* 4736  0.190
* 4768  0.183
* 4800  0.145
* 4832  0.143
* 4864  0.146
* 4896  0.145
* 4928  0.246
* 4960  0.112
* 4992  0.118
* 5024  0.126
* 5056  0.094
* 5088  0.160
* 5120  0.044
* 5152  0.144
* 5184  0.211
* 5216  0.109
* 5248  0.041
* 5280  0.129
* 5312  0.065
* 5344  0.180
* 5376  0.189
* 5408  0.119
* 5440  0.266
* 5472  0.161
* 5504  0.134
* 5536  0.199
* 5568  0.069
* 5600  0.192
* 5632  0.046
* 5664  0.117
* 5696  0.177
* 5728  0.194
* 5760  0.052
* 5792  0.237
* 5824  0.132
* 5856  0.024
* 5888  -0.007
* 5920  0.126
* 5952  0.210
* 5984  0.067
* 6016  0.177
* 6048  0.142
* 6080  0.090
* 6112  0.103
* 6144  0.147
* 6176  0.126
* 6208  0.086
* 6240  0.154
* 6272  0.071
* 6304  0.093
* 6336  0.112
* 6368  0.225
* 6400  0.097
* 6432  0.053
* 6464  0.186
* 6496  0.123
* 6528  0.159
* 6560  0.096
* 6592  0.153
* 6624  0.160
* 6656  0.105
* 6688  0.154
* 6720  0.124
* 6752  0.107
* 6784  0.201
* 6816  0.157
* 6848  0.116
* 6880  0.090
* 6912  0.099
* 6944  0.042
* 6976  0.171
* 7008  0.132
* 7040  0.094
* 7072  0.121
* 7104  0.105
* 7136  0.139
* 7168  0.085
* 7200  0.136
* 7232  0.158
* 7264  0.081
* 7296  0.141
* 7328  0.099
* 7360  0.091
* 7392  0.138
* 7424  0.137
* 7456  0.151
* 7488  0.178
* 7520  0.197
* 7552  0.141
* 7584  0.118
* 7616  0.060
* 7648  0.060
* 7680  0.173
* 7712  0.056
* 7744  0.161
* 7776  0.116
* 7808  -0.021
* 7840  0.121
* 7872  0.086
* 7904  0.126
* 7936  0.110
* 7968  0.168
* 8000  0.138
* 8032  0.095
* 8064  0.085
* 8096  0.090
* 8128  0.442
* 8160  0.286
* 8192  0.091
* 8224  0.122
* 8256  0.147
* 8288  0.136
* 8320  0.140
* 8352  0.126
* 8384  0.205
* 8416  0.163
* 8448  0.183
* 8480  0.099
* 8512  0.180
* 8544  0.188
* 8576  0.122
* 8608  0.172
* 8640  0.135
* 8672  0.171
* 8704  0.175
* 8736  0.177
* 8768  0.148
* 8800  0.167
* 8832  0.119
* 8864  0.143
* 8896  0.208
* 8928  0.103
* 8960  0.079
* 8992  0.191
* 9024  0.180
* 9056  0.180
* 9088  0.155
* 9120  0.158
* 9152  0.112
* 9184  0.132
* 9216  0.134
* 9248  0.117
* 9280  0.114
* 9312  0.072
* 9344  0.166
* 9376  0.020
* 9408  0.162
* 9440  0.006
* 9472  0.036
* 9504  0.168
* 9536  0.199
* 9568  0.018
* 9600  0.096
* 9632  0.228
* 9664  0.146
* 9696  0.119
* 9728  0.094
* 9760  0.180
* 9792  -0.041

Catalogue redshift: 1.18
